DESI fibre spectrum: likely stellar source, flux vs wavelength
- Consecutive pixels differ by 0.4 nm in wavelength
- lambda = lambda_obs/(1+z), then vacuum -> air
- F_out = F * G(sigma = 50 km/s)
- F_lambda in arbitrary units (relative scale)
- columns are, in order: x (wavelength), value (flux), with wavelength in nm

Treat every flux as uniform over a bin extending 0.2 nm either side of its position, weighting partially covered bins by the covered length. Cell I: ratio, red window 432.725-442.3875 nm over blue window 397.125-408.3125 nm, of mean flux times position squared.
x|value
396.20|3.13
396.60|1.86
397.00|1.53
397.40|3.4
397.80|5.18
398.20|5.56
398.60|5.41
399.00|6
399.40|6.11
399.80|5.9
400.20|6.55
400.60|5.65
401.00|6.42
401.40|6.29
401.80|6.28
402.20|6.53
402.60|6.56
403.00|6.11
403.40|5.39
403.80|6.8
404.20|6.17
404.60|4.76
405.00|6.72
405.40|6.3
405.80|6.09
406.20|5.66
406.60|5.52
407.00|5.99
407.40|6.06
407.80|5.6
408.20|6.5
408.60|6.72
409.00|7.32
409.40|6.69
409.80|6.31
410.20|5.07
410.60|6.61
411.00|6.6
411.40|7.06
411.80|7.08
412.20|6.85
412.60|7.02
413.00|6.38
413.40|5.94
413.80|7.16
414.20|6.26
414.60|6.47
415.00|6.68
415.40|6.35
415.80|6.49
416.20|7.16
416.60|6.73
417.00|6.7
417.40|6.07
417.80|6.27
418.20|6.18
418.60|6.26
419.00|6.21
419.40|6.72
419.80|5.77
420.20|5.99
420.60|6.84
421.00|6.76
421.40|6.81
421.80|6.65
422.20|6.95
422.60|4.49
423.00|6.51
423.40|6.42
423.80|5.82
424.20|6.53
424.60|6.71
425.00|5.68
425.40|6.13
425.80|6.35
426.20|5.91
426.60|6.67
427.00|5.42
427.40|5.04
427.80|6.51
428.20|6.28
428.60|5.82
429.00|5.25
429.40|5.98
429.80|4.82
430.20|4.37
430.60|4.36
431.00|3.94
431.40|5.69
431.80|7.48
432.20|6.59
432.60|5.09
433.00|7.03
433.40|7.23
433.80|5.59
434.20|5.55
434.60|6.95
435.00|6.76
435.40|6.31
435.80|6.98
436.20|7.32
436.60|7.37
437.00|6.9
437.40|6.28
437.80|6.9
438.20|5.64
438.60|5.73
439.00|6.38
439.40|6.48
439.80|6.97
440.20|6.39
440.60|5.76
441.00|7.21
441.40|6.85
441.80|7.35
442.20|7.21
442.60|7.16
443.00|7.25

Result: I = 1.3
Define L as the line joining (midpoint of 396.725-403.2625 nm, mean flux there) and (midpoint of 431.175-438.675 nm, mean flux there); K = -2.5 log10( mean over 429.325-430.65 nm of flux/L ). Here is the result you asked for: 0.30 mag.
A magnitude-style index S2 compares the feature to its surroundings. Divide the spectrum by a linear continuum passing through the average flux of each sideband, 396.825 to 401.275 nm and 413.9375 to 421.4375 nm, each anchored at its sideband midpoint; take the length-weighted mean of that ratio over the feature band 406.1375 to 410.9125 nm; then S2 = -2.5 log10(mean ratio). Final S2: -0.06 mag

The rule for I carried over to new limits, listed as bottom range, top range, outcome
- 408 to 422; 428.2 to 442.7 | 1.06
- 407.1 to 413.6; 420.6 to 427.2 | 1.03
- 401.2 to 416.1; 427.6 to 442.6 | 1.12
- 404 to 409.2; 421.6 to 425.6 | 1.10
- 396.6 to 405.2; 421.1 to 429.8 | 1.22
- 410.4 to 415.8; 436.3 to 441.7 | 1.11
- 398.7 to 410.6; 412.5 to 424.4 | 1.12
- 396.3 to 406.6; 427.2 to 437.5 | 1.27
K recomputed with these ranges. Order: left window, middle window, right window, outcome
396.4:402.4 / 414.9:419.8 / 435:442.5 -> -0.10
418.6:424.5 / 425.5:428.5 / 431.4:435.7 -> 0.06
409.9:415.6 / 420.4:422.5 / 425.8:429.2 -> -0.09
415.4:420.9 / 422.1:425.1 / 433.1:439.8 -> 0.06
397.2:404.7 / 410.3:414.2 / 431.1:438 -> -0.10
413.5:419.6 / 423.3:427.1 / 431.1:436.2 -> 0.05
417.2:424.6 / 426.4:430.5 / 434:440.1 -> 0.15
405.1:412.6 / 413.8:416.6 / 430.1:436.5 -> -0.05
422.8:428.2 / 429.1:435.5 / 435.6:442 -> 0.10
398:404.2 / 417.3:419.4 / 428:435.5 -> -0.05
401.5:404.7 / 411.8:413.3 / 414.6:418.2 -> -0.05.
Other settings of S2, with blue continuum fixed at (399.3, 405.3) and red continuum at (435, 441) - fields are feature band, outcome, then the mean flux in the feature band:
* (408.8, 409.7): -0.11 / 6.93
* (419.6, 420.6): 0.05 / 6.07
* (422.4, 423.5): 0.11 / 5.75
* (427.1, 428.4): 0.10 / 5.9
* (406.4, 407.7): 0.07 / 5.84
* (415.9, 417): -0.09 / 6.86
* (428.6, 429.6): 0.14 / 5.66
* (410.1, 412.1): -0.05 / 6.57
